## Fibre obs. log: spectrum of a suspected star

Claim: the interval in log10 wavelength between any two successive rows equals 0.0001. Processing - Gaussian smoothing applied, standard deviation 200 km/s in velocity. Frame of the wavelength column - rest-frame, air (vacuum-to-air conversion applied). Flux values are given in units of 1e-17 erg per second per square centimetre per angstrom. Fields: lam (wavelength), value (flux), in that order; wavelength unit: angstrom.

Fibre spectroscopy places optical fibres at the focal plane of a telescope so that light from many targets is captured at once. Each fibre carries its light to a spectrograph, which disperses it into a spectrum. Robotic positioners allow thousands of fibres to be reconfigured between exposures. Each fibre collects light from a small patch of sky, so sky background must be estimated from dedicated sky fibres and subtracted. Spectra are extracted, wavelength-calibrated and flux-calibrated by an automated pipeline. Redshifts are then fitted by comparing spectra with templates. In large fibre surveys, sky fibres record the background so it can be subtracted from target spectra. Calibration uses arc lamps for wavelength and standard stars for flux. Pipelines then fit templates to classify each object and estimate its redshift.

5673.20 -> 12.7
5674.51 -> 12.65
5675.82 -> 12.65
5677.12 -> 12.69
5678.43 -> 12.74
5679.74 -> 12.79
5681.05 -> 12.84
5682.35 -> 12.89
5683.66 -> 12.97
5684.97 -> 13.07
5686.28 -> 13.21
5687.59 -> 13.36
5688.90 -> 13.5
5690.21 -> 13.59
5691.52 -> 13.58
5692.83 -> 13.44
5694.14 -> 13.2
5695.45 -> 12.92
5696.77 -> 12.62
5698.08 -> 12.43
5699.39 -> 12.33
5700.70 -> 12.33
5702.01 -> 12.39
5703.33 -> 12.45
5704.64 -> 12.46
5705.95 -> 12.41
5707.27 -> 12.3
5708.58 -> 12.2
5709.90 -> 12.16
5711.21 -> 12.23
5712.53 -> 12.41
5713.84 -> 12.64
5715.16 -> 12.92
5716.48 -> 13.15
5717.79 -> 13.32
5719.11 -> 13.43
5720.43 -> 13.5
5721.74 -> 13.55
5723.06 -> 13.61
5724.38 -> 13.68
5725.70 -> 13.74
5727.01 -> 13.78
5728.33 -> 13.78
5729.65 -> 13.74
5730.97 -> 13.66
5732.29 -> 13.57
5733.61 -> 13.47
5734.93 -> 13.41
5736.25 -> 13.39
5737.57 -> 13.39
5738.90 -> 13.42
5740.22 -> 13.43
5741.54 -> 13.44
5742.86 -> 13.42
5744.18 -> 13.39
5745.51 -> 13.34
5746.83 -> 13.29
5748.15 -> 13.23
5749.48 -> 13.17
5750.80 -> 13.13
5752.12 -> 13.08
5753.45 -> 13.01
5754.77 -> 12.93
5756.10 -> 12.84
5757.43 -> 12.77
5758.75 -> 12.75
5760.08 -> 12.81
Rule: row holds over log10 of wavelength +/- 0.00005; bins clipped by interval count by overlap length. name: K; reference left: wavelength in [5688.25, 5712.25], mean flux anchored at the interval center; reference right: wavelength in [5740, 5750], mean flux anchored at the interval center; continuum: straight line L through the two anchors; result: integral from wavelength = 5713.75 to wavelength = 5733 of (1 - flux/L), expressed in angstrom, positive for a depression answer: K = -0.7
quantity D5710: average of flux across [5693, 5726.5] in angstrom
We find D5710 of 12.8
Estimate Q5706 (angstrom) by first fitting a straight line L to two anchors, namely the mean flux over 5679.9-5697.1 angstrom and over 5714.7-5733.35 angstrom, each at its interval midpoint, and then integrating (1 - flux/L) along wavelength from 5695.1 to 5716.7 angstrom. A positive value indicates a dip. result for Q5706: 1.4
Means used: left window 13.2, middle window 12.5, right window 13.5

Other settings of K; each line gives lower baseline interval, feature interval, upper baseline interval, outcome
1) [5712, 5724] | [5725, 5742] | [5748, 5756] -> -0.6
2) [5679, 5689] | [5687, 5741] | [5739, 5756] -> 0.2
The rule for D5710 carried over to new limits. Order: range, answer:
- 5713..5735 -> 13.5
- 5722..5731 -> 13.7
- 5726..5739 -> 13.6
